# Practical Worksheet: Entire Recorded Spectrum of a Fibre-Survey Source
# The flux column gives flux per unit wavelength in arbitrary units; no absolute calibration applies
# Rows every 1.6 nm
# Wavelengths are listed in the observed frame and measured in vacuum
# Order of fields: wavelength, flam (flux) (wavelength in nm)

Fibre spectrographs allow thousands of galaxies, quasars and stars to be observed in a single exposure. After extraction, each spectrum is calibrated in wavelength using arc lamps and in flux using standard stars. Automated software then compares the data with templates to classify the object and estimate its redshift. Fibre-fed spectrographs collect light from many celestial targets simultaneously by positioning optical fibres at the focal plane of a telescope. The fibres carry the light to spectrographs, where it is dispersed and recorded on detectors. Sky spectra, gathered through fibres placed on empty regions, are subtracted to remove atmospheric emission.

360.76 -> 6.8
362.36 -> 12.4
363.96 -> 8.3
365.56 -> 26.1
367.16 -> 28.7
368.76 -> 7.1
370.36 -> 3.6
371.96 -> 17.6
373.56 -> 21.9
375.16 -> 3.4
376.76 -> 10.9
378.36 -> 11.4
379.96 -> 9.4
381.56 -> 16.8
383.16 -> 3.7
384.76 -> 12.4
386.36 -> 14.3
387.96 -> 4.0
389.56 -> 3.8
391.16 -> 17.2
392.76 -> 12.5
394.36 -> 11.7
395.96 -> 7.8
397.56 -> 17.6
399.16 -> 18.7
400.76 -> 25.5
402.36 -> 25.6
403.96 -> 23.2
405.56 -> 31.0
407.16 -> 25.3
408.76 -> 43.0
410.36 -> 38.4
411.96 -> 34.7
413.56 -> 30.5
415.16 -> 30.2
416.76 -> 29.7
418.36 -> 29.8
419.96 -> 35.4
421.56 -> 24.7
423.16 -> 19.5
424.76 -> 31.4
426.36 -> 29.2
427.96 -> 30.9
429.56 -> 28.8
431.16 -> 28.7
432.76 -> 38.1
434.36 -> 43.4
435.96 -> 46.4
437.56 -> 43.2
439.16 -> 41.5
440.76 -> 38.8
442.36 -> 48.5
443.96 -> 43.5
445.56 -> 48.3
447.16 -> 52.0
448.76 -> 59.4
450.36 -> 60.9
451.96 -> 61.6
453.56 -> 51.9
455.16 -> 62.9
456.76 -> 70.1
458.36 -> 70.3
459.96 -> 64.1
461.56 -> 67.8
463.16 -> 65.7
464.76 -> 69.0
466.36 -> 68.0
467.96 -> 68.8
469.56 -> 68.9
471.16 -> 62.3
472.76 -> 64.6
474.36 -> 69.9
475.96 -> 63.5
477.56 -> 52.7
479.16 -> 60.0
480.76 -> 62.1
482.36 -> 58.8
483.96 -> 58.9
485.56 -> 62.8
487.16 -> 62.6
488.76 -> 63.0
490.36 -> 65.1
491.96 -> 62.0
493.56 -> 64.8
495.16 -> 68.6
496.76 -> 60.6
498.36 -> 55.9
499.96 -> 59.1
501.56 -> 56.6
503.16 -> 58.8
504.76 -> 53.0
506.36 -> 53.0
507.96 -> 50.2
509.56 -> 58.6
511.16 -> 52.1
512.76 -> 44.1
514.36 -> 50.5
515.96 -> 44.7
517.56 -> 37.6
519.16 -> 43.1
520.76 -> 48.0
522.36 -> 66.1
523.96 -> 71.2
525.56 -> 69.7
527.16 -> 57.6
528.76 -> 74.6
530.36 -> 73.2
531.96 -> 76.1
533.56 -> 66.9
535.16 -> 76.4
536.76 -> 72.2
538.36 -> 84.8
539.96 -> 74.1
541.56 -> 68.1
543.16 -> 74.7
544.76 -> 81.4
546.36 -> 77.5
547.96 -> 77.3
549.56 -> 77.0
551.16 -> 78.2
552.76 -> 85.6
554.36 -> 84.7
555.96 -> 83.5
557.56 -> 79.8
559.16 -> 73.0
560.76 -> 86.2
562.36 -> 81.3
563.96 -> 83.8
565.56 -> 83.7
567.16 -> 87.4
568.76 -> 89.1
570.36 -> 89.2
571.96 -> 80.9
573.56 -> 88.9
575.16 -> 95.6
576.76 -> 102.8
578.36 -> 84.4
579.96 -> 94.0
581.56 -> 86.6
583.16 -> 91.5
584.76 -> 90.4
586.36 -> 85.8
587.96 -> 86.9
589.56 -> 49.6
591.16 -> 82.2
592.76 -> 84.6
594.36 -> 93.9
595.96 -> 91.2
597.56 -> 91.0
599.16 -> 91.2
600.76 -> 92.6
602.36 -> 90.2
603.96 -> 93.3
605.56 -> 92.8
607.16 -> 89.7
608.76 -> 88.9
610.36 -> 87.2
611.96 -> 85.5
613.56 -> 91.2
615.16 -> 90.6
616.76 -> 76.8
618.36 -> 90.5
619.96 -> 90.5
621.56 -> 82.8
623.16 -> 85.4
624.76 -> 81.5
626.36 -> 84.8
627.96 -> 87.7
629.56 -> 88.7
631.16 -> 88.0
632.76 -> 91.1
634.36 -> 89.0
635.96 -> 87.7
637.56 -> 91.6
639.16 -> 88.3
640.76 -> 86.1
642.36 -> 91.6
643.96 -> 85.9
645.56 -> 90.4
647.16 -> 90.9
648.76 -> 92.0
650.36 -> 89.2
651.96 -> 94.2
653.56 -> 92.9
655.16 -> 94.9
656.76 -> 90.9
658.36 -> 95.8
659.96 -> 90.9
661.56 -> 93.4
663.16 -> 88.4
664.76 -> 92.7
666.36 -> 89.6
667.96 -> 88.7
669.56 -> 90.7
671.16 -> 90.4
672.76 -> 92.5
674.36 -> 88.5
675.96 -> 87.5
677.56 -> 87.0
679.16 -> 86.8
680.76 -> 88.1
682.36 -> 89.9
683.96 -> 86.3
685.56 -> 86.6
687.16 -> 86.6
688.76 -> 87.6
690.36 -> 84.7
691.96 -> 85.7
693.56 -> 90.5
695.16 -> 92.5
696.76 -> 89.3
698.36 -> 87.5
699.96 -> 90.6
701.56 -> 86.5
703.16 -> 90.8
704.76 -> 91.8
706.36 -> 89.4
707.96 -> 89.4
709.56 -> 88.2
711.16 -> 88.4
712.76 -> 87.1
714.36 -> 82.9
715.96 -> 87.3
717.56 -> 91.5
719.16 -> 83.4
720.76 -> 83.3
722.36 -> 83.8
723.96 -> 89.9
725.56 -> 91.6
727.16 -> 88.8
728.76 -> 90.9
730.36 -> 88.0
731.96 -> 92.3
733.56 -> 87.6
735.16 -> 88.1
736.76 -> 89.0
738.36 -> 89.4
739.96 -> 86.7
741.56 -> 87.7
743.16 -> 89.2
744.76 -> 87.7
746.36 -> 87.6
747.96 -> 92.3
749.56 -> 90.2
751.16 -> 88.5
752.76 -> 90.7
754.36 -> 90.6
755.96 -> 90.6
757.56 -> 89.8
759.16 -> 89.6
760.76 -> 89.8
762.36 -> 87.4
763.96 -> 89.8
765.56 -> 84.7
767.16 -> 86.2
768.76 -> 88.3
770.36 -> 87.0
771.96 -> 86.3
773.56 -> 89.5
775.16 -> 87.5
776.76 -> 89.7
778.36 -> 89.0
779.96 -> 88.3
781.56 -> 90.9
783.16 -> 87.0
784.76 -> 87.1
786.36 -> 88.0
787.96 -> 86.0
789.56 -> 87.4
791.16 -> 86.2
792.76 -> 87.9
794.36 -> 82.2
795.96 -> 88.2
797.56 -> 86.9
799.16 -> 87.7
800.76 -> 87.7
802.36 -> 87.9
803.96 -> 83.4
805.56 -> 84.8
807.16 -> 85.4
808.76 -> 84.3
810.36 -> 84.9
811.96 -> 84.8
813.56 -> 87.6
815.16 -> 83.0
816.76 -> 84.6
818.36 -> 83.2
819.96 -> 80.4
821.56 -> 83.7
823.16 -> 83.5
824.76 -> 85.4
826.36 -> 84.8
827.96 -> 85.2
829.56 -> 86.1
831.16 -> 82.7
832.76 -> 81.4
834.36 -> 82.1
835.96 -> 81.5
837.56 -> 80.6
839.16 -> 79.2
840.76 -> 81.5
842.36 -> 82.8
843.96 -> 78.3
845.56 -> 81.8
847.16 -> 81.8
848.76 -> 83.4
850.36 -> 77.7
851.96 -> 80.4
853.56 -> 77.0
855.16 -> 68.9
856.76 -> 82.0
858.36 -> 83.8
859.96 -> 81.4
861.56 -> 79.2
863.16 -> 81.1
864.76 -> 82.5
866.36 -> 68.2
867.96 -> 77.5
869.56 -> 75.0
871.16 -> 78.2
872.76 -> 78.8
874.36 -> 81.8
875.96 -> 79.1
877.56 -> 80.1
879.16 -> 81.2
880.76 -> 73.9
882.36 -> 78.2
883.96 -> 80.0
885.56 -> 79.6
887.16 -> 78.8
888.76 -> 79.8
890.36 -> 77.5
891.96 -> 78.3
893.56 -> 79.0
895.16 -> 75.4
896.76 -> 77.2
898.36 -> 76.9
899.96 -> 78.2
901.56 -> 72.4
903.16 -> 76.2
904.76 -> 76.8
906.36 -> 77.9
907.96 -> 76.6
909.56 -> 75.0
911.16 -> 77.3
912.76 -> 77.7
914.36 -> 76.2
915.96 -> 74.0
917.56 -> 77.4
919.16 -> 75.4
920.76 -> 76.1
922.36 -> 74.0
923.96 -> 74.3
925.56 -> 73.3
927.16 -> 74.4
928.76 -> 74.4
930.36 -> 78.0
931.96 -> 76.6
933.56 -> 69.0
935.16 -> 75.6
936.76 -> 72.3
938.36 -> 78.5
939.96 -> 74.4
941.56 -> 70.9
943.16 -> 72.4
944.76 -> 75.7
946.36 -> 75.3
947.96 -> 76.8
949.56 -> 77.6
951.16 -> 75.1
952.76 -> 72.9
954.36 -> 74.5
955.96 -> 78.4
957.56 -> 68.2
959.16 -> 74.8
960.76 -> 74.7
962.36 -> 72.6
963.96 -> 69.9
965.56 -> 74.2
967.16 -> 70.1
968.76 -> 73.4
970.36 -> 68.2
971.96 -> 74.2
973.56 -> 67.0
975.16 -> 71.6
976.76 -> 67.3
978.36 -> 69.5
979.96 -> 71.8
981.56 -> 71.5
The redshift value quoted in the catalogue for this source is 0.00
